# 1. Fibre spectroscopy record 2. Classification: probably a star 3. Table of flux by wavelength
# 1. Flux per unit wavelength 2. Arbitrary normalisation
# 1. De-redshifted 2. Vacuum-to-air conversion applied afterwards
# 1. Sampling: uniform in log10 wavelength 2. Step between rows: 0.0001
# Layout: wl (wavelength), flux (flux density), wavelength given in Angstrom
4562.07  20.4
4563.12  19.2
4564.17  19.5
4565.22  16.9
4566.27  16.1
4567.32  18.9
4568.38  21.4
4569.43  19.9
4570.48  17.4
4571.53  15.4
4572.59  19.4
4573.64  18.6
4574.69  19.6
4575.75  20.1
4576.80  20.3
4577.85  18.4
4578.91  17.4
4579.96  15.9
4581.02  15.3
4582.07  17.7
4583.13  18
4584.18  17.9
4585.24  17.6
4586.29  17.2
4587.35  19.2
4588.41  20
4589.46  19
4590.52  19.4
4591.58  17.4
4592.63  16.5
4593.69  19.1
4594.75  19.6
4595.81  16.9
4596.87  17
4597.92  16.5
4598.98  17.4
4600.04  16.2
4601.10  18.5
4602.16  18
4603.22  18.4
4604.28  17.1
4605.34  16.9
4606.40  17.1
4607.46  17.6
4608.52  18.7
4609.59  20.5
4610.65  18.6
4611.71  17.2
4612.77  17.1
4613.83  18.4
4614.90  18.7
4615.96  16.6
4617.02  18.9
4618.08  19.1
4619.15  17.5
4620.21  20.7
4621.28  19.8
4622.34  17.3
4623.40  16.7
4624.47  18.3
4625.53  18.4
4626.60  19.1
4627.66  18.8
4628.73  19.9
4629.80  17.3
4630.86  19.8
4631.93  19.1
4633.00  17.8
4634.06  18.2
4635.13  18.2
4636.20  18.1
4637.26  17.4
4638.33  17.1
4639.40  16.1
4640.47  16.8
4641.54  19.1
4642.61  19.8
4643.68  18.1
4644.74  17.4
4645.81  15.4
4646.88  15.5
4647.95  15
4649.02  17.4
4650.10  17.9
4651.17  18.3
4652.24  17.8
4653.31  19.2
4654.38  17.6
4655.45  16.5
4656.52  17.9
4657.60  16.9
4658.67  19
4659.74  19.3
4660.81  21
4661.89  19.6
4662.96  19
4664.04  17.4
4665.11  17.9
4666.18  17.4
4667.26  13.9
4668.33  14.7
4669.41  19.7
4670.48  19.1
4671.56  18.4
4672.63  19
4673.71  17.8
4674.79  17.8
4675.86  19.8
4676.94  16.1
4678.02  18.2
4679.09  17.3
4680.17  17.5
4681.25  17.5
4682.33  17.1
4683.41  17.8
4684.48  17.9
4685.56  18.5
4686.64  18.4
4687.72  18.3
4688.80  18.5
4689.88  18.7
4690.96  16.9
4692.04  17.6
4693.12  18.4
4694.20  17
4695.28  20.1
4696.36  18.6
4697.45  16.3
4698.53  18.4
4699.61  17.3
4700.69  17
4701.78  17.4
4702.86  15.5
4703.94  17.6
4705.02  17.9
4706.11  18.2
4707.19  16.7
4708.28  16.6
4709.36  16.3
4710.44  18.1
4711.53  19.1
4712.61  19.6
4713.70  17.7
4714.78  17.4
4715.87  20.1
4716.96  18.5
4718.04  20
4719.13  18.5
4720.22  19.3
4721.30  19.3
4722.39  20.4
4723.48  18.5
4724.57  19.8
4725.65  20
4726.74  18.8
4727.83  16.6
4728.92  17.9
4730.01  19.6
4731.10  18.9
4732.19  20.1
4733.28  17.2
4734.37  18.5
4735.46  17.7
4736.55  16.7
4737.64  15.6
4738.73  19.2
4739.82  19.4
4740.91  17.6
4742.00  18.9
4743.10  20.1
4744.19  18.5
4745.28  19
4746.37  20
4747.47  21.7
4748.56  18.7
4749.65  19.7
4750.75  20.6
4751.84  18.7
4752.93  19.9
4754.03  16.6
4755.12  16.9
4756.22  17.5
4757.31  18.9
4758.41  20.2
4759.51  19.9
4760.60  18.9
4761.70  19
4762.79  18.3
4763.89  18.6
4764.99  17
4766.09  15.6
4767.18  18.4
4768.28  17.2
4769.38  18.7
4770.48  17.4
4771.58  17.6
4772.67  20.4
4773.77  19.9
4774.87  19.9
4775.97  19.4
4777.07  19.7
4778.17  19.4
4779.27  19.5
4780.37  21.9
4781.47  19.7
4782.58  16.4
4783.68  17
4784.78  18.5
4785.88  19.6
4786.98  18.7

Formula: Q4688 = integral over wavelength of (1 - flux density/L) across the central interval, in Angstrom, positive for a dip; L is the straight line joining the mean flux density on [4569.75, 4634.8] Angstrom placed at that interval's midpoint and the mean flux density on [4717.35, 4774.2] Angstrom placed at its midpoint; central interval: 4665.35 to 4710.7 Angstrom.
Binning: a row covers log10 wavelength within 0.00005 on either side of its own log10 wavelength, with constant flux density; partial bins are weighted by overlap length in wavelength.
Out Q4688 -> 2.0 Angstrom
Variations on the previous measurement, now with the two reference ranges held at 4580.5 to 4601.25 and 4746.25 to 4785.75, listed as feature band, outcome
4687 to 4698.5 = 0.2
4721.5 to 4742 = 0.1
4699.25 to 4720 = 0.7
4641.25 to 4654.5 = 0.4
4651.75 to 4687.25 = 0.6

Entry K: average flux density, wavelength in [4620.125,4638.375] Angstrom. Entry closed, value 18.4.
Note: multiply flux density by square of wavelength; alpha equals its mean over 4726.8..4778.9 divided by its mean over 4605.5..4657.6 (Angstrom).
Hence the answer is 1.09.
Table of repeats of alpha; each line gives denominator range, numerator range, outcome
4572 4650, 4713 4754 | 1.10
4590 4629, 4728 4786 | 1.10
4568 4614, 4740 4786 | 1.12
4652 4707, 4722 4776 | 1.08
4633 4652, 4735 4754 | 1.13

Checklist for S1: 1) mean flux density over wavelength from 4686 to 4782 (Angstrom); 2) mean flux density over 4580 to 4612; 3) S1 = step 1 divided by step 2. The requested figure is 1.0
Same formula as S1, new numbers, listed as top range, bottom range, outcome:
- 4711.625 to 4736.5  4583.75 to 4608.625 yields 1.05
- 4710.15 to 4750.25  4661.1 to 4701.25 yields 1.05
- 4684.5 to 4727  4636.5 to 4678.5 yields 1.03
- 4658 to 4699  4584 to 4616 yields 1.00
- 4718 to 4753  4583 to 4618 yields 1.05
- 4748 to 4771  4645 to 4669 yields 1.05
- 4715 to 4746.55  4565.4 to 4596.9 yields 1.03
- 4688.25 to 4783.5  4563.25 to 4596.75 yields 1.01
